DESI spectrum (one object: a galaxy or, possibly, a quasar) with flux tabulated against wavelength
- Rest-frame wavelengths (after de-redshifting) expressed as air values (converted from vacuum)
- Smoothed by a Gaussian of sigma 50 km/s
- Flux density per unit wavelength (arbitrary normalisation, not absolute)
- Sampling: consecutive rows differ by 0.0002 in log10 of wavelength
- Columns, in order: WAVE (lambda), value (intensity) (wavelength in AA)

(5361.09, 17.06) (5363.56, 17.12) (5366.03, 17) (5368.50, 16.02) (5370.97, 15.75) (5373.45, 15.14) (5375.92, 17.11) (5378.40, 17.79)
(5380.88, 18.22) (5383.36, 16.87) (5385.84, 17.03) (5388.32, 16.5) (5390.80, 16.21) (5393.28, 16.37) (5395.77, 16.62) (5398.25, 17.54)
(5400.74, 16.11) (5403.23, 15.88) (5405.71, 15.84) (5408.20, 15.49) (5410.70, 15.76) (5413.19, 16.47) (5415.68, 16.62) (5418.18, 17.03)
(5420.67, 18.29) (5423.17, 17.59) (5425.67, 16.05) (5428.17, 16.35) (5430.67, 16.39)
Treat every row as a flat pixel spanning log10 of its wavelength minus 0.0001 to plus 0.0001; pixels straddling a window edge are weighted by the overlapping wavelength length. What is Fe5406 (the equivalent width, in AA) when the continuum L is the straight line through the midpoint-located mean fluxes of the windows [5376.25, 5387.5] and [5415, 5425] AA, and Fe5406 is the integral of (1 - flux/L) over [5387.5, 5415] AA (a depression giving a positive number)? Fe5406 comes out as 1.8 AA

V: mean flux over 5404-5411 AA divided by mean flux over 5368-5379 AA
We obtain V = 0.96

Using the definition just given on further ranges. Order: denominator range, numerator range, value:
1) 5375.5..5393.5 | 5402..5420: 0.95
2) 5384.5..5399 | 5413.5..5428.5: 1.02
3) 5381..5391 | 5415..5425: 1.03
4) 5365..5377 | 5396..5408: 1.01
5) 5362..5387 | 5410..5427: 1.00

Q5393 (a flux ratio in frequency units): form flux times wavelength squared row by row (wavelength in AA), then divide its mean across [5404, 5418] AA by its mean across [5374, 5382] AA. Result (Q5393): 0.93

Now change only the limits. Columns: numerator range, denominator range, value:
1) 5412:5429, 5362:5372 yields 1.05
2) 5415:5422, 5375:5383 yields 1.00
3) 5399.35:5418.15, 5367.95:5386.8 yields 0.97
